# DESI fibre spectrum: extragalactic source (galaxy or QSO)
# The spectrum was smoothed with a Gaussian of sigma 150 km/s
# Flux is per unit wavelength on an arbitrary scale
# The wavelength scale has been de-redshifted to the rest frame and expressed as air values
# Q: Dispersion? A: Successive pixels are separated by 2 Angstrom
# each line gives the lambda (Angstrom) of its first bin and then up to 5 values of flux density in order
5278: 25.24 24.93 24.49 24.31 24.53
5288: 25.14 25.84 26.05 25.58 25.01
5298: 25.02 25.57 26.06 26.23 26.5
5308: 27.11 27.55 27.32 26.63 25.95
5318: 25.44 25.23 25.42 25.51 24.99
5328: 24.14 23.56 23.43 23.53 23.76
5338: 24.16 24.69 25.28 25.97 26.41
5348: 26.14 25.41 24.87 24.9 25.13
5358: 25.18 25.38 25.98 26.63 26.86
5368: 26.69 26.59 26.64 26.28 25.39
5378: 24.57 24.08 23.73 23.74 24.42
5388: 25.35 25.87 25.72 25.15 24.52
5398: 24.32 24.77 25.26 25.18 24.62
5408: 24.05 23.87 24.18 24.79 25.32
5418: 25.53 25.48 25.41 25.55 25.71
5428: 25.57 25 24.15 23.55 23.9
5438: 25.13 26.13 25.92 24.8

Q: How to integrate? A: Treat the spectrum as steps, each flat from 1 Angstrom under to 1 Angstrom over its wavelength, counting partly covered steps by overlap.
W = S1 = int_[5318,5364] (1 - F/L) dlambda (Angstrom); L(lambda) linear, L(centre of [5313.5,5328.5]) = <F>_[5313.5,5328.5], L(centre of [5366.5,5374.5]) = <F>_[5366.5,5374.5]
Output 1.6 Angstrom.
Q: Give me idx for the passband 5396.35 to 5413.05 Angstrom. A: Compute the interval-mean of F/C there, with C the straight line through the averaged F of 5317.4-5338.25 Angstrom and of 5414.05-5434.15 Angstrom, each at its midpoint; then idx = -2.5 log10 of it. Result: 0.02 mag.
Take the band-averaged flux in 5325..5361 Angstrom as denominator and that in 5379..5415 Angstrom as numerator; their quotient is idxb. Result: 0.99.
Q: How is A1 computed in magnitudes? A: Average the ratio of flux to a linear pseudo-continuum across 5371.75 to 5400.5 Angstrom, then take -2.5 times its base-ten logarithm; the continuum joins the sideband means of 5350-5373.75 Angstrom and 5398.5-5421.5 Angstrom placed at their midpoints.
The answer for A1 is 0.02 mag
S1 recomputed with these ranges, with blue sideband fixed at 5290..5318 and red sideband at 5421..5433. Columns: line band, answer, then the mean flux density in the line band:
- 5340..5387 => 0.4 Angstrom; 25.5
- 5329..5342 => 1.0 Angstrom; 24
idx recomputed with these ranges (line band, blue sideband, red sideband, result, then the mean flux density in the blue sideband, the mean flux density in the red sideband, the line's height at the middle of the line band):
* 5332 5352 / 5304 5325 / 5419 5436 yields 0.043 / 26.3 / 25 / 26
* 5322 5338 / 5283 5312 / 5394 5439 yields 0.058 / 25.8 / 24.8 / 25.5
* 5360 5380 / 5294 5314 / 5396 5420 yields -0.031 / 26.2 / 24.7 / 25.3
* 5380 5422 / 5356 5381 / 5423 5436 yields 0.022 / 25.8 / 24.8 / 25.3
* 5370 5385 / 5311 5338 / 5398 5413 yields -0.015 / 25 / 24.5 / 24.7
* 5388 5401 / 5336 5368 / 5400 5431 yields 0.005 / 25.5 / 25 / 25.2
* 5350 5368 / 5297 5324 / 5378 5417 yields -0.015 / 26.1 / 24.7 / 25.3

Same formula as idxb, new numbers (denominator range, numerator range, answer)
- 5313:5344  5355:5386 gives 1.03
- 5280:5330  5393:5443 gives 0.97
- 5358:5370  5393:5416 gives 0.94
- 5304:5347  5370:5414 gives 0.98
